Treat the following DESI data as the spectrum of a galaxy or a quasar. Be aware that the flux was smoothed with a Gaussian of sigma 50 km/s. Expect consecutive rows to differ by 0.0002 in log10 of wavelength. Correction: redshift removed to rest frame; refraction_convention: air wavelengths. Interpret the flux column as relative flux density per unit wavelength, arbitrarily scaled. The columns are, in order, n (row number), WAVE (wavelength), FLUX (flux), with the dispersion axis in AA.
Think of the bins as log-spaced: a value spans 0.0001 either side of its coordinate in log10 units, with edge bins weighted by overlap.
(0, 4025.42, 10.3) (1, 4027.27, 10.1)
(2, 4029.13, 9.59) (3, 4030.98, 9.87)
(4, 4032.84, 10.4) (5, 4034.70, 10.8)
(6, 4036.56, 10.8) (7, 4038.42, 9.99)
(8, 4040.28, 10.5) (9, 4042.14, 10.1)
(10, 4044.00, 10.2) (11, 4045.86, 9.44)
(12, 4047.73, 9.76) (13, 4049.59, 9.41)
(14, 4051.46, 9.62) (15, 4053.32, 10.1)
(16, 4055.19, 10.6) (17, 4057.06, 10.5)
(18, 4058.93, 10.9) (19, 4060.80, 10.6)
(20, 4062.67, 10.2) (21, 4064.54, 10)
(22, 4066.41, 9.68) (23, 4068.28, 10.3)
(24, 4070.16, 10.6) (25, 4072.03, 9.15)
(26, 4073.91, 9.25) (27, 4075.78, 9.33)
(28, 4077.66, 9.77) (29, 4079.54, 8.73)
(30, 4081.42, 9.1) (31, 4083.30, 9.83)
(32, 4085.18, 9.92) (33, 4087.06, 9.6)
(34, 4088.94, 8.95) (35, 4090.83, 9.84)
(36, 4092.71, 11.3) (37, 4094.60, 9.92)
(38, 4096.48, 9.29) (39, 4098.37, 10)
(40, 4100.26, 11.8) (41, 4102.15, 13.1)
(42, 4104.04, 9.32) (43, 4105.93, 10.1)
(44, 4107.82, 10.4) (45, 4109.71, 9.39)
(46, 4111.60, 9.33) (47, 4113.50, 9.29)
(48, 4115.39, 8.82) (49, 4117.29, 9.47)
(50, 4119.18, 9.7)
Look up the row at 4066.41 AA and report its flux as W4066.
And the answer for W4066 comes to 9.68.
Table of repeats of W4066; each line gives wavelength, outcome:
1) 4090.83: 9.84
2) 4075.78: 9.33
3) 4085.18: 9.92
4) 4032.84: 10.4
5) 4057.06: 10.5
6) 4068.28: 10.3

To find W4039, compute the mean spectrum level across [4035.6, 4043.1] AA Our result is 10.3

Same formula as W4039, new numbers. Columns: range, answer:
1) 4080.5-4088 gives 9.62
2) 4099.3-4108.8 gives 10.9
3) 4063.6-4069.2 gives 10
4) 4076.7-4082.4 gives 9.2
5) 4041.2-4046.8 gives 9.91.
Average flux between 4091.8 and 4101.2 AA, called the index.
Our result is 10.5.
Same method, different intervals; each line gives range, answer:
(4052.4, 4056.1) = 10.3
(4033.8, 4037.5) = 10.8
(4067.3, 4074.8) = 9.82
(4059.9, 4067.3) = 10.1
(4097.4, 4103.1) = 11.6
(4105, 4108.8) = 10.3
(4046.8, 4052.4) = 9.61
